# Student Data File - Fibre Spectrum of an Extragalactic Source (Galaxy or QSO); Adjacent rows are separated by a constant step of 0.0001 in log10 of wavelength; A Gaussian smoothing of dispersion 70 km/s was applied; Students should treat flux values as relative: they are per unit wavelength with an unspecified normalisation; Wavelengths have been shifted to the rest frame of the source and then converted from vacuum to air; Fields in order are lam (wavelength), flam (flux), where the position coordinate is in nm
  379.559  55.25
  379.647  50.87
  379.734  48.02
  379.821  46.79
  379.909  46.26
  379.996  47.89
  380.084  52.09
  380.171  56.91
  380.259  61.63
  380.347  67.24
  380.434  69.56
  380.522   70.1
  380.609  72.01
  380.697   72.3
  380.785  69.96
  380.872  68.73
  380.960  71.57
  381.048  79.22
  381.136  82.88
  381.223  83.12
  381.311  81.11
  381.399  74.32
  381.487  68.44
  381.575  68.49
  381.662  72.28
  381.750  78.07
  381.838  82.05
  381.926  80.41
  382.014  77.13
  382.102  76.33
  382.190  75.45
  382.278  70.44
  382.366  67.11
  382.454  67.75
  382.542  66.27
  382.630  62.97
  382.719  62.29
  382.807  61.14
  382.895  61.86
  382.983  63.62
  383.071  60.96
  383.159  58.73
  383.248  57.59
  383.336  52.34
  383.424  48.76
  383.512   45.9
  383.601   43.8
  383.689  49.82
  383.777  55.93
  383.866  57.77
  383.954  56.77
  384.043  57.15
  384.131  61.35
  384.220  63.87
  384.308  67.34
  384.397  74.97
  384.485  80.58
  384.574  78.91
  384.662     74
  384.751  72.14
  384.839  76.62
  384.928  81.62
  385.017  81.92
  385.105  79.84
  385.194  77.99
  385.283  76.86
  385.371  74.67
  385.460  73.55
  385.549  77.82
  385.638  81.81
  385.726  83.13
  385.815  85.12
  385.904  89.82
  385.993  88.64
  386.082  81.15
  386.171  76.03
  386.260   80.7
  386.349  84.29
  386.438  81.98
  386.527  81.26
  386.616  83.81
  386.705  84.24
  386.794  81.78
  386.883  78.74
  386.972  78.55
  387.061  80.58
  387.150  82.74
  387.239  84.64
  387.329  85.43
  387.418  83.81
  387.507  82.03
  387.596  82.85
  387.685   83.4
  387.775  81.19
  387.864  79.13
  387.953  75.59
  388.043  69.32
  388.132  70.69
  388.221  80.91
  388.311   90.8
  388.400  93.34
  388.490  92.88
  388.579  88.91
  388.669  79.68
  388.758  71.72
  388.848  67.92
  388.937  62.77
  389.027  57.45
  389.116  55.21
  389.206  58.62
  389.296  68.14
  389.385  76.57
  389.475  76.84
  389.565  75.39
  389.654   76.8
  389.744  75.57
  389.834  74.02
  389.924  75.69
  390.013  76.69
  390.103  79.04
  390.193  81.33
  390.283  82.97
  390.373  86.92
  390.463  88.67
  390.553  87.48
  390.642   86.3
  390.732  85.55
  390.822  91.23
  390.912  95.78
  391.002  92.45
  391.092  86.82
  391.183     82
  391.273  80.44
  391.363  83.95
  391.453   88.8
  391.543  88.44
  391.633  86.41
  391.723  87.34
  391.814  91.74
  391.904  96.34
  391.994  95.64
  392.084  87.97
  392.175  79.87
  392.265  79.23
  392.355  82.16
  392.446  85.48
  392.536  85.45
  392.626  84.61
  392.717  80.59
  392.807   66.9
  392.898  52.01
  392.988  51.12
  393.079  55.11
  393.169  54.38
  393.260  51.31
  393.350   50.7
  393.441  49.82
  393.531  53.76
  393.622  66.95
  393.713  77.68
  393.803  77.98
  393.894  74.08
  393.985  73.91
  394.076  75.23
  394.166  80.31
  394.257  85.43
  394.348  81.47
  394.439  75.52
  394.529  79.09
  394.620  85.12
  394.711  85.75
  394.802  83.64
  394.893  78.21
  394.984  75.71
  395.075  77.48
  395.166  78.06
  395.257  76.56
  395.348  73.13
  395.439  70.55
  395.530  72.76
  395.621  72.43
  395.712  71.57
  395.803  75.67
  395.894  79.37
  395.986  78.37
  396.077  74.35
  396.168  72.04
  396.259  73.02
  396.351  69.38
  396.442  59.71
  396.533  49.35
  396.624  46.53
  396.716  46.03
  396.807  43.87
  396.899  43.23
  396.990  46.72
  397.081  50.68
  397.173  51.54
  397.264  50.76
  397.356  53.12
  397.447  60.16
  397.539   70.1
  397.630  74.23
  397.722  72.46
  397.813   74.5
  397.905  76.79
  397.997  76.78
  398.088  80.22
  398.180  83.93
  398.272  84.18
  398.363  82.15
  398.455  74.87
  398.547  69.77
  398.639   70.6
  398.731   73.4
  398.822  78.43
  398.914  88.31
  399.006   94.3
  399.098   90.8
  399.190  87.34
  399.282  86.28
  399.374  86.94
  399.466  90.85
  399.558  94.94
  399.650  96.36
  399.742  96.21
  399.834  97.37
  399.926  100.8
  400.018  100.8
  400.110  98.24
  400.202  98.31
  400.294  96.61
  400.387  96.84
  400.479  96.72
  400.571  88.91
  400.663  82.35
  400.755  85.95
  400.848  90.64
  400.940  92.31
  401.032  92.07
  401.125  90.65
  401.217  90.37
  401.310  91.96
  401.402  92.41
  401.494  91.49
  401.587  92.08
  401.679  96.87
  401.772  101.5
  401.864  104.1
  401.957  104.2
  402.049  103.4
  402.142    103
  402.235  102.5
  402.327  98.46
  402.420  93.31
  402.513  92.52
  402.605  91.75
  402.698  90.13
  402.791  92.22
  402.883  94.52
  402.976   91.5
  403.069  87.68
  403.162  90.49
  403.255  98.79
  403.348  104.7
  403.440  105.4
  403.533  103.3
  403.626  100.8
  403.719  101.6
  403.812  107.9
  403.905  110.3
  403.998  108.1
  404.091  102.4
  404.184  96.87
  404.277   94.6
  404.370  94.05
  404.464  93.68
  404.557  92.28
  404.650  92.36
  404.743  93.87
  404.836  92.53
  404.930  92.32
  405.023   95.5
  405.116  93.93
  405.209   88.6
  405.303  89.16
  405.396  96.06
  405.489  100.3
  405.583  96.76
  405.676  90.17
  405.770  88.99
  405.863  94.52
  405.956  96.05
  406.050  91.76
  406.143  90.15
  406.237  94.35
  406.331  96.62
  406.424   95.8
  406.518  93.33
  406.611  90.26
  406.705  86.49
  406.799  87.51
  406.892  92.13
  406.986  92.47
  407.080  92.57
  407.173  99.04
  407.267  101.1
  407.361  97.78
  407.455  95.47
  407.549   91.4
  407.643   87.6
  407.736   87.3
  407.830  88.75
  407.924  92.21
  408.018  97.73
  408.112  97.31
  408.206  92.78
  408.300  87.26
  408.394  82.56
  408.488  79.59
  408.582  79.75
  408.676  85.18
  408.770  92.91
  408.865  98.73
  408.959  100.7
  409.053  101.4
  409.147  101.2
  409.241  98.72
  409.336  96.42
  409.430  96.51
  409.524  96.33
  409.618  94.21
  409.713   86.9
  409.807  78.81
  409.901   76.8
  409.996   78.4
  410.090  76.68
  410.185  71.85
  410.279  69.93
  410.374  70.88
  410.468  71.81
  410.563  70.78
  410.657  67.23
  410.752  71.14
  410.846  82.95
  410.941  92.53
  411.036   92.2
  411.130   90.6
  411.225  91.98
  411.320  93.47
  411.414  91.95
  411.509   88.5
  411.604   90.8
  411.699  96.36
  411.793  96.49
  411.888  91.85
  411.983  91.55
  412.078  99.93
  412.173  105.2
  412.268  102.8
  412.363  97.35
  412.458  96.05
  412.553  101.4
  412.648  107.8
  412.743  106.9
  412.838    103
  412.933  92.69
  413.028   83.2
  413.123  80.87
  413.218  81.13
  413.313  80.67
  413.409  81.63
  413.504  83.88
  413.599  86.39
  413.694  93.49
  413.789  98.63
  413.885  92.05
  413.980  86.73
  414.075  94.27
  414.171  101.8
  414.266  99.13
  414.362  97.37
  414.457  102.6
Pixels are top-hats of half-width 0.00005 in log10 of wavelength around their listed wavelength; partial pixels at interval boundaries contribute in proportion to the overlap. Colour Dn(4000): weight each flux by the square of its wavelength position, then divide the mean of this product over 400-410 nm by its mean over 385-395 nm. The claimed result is 1.3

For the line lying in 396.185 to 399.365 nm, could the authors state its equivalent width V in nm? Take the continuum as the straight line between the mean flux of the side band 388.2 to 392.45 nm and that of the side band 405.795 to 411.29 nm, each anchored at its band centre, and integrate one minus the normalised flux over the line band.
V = 0.59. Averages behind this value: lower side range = 81.6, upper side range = 88.9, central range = 68.9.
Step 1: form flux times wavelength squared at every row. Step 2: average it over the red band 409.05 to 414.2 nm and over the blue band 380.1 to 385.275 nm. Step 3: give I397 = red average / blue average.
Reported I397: 1.5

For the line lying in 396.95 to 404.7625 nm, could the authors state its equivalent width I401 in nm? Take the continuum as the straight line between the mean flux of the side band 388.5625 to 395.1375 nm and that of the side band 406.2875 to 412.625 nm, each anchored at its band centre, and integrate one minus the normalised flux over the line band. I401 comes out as -0.49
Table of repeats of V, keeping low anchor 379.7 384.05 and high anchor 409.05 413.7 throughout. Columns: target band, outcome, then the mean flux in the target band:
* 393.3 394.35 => 0.06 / 70.1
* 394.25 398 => 0.38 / 68.6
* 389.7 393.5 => -0.34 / 79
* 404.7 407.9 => -0.31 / 93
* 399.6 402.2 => -0.49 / 95.5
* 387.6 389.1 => -0.16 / 77.6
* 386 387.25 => -0.24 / 81.6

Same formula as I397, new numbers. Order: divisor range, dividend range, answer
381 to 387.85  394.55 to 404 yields 1.23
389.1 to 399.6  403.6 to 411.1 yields 1.29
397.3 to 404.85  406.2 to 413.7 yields 1.03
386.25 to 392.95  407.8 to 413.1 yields 1.24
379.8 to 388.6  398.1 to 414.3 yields 1.41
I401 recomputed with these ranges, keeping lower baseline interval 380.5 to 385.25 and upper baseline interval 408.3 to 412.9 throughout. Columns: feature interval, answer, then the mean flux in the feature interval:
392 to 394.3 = 0.17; 70.9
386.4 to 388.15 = -0.21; 80.7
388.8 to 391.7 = -0.19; 79.2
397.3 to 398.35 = 0.09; 73.4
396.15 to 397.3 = 0.37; 53.7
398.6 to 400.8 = -0.25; 90.8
